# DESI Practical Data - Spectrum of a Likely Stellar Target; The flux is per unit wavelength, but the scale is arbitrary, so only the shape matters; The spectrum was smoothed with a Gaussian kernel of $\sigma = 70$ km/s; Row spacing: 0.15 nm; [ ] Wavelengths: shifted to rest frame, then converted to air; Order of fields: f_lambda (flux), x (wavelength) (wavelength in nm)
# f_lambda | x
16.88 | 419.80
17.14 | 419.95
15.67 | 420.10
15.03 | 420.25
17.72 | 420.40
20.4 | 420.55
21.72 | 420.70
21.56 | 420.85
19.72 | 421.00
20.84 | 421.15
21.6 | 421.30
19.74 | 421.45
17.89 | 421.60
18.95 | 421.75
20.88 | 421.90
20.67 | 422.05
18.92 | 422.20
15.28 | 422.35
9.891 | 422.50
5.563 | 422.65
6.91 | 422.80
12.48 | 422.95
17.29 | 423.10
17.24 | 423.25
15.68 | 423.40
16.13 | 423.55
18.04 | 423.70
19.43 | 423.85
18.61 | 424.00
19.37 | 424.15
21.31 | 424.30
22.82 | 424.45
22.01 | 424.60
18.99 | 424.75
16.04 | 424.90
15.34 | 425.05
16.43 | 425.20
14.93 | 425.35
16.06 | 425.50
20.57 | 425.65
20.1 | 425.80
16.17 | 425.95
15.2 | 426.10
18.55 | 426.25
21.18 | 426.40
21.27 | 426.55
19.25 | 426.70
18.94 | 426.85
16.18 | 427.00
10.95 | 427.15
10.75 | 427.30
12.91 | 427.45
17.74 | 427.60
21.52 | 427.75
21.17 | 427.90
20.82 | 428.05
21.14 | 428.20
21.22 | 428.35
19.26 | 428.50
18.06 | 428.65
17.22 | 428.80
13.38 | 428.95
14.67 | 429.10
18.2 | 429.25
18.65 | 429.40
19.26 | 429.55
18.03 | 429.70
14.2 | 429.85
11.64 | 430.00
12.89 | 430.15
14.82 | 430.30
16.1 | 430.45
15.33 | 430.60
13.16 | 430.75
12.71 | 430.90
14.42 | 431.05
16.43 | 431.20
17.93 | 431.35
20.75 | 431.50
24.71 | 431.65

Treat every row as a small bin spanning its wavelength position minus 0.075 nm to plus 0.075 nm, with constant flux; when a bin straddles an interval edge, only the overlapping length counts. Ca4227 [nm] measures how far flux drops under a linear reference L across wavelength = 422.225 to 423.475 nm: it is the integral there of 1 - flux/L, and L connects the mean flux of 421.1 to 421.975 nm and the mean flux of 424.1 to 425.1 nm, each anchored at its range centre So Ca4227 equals 0.44 nm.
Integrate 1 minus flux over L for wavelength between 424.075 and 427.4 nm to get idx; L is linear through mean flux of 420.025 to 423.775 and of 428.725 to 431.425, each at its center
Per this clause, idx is -0.30 nm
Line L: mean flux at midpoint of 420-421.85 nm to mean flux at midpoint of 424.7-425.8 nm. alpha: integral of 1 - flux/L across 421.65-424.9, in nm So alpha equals 0.19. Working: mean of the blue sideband 19.2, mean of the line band 17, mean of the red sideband 17.1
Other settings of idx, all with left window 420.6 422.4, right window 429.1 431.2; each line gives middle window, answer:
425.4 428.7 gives -0.227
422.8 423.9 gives 0.175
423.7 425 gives -0.088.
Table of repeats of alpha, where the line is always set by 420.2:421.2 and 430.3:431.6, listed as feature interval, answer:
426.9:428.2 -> 0.03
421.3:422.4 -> 0.00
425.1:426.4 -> 0.03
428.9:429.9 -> -0.02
